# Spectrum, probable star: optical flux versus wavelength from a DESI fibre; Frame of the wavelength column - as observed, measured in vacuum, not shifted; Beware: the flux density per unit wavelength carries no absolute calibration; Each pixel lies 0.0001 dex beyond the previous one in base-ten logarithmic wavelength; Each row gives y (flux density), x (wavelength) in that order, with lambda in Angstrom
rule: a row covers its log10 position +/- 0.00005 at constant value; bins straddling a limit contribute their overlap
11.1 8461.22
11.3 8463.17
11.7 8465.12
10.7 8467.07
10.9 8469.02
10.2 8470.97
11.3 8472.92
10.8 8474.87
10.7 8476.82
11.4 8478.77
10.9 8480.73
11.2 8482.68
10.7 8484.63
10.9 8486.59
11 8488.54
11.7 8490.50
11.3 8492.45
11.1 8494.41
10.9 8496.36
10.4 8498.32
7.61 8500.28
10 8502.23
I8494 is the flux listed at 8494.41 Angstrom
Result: 11.1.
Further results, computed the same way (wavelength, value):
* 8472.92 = 11.3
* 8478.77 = 11.4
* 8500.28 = 7.61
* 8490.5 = 11.7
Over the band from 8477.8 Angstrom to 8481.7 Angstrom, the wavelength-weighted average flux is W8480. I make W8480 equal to 11.1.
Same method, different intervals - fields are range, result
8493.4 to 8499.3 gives 10.8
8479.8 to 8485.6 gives 10.9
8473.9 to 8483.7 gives 11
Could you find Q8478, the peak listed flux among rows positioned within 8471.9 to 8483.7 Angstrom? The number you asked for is 11.4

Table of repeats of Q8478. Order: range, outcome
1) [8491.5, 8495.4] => 11.3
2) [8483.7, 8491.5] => 11.7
